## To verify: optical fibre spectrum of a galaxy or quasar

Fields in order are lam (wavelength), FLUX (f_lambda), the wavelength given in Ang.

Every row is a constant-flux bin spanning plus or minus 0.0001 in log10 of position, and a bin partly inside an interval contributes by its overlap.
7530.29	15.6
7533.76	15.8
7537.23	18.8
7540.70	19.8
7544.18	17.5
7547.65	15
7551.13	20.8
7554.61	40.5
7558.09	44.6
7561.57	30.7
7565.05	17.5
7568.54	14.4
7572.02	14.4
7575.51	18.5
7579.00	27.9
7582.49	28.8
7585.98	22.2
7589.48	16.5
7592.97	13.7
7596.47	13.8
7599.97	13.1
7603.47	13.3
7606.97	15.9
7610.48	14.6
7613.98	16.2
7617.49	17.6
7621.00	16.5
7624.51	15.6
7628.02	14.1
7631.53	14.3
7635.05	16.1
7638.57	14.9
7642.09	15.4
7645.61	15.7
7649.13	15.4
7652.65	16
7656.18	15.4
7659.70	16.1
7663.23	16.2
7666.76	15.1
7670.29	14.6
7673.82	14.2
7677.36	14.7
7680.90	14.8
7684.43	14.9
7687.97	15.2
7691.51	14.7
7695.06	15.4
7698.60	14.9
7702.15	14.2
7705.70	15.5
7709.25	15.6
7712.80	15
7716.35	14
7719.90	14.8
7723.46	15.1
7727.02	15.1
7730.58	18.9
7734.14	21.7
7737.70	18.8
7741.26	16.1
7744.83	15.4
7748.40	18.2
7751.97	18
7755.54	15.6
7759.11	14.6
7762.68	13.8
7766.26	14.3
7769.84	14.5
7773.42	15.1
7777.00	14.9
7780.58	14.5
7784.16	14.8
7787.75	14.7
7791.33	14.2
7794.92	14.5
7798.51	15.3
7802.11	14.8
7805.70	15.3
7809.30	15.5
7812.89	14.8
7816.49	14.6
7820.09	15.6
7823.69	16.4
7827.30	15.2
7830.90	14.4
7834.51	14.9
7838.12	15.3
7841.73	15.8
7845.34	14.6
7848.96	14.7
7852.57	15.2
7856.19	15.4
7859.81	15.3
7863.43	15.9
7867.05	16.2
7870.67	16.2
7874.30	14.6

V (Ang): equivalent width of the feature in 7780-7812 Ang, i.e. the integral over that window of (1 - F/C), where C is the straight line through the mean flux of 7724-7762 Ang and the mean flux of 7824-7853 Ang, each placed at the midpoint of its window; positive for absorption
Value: 2.2 Ang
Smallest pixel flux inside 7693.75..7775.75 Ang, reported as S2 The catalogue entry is 13.8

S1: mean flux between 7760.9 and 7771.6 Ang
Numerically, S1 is 14.2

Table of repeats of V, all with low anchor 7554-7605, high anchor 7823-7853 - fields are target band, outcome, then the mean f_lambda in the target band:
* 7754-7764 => 1.4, 14.7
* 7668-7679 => 2.7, 14.5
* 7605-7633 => 6.8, 15.6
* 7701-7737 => 3.9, 16.1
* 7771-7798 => 2.9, 14.7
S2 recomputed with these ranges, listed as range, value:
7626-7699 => 14.1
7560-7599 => 13.7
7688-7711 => 14.2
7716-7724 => 14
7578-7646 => 13.1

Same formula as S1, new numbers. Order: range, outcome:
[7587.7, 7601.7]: 14.3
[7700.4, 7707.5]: 14.8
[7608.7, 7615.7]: 15.4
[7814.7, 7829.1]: 15.4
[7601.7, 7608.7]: 14.6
